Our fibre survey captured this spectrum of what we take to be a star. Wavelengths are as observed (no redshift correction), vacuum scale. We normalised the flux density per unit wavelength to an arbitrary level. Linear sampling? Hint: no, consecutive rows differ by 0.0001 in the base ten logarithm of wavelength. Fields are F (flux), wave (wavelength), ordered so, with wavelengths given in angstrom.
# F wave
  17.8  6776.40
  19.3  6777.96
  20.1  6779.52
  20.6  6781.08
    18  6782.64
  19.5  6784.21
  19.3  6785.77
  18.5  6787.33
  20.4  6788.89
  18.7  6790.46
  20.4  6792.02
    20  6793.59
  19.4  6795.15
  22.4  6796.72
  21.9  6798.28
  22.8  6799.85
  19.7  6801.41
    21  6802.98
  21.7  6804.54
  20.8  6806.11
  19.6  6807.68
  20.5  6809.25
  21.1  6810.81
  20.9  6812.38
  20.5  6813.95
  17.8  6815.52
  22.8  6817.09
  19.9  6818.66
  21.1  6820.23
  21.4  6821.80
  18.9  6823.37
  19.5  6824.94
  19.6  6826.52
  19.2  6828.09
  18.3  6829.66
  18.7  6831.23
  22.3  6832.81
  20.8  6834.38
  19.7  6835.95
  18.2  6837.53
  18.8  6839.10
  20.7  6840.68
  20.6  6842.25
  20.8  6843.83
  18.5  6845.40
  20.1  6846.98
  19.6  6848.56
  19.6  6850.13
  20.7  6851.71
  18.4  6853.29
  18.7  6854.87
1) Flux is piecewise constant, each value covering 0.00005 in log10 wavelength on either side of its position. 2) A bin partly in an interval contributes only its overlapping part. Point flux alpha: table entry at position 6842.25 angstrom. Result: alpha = 20.6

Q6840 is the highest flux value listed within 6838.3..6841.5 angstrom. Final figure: 20.7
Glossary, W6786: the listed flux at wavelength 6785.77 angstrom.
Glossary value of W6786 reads 19.3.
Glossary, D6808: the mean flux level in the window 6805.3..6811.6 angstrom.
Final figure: 20.5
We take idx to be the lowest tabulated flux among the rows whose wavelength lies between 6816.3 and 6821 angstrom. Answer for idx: 19.9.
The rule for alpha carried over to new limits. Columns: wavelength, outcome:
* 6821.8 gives 21.4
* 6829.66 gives 18.3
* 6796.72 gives 22.4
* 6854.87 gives 18.7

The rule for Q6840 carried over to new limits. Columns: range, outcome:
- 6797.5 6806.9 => 22.8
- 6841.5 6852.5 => 20.8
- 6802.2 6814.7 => 21.7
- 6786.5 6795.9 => 20.4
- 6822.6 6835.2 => 22.3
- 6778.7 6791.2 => 20.6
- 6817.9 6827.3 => 21.4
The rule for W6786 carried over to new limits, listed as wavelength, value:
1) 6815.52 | 17.8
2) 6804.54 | 21.7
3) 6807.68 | 19.6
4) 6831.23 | 18.7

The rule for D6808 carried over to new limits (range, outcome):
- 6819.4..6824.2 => 20.5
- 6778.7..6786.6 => 19.5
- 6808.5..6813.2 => 20.9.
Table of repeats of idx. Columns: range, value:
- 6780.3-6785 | 18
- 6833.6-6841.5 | 18.2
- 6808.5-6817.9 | 17.8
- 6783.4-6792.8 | 18.5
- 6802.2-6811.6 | 19.6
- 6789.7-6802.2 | 18.7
